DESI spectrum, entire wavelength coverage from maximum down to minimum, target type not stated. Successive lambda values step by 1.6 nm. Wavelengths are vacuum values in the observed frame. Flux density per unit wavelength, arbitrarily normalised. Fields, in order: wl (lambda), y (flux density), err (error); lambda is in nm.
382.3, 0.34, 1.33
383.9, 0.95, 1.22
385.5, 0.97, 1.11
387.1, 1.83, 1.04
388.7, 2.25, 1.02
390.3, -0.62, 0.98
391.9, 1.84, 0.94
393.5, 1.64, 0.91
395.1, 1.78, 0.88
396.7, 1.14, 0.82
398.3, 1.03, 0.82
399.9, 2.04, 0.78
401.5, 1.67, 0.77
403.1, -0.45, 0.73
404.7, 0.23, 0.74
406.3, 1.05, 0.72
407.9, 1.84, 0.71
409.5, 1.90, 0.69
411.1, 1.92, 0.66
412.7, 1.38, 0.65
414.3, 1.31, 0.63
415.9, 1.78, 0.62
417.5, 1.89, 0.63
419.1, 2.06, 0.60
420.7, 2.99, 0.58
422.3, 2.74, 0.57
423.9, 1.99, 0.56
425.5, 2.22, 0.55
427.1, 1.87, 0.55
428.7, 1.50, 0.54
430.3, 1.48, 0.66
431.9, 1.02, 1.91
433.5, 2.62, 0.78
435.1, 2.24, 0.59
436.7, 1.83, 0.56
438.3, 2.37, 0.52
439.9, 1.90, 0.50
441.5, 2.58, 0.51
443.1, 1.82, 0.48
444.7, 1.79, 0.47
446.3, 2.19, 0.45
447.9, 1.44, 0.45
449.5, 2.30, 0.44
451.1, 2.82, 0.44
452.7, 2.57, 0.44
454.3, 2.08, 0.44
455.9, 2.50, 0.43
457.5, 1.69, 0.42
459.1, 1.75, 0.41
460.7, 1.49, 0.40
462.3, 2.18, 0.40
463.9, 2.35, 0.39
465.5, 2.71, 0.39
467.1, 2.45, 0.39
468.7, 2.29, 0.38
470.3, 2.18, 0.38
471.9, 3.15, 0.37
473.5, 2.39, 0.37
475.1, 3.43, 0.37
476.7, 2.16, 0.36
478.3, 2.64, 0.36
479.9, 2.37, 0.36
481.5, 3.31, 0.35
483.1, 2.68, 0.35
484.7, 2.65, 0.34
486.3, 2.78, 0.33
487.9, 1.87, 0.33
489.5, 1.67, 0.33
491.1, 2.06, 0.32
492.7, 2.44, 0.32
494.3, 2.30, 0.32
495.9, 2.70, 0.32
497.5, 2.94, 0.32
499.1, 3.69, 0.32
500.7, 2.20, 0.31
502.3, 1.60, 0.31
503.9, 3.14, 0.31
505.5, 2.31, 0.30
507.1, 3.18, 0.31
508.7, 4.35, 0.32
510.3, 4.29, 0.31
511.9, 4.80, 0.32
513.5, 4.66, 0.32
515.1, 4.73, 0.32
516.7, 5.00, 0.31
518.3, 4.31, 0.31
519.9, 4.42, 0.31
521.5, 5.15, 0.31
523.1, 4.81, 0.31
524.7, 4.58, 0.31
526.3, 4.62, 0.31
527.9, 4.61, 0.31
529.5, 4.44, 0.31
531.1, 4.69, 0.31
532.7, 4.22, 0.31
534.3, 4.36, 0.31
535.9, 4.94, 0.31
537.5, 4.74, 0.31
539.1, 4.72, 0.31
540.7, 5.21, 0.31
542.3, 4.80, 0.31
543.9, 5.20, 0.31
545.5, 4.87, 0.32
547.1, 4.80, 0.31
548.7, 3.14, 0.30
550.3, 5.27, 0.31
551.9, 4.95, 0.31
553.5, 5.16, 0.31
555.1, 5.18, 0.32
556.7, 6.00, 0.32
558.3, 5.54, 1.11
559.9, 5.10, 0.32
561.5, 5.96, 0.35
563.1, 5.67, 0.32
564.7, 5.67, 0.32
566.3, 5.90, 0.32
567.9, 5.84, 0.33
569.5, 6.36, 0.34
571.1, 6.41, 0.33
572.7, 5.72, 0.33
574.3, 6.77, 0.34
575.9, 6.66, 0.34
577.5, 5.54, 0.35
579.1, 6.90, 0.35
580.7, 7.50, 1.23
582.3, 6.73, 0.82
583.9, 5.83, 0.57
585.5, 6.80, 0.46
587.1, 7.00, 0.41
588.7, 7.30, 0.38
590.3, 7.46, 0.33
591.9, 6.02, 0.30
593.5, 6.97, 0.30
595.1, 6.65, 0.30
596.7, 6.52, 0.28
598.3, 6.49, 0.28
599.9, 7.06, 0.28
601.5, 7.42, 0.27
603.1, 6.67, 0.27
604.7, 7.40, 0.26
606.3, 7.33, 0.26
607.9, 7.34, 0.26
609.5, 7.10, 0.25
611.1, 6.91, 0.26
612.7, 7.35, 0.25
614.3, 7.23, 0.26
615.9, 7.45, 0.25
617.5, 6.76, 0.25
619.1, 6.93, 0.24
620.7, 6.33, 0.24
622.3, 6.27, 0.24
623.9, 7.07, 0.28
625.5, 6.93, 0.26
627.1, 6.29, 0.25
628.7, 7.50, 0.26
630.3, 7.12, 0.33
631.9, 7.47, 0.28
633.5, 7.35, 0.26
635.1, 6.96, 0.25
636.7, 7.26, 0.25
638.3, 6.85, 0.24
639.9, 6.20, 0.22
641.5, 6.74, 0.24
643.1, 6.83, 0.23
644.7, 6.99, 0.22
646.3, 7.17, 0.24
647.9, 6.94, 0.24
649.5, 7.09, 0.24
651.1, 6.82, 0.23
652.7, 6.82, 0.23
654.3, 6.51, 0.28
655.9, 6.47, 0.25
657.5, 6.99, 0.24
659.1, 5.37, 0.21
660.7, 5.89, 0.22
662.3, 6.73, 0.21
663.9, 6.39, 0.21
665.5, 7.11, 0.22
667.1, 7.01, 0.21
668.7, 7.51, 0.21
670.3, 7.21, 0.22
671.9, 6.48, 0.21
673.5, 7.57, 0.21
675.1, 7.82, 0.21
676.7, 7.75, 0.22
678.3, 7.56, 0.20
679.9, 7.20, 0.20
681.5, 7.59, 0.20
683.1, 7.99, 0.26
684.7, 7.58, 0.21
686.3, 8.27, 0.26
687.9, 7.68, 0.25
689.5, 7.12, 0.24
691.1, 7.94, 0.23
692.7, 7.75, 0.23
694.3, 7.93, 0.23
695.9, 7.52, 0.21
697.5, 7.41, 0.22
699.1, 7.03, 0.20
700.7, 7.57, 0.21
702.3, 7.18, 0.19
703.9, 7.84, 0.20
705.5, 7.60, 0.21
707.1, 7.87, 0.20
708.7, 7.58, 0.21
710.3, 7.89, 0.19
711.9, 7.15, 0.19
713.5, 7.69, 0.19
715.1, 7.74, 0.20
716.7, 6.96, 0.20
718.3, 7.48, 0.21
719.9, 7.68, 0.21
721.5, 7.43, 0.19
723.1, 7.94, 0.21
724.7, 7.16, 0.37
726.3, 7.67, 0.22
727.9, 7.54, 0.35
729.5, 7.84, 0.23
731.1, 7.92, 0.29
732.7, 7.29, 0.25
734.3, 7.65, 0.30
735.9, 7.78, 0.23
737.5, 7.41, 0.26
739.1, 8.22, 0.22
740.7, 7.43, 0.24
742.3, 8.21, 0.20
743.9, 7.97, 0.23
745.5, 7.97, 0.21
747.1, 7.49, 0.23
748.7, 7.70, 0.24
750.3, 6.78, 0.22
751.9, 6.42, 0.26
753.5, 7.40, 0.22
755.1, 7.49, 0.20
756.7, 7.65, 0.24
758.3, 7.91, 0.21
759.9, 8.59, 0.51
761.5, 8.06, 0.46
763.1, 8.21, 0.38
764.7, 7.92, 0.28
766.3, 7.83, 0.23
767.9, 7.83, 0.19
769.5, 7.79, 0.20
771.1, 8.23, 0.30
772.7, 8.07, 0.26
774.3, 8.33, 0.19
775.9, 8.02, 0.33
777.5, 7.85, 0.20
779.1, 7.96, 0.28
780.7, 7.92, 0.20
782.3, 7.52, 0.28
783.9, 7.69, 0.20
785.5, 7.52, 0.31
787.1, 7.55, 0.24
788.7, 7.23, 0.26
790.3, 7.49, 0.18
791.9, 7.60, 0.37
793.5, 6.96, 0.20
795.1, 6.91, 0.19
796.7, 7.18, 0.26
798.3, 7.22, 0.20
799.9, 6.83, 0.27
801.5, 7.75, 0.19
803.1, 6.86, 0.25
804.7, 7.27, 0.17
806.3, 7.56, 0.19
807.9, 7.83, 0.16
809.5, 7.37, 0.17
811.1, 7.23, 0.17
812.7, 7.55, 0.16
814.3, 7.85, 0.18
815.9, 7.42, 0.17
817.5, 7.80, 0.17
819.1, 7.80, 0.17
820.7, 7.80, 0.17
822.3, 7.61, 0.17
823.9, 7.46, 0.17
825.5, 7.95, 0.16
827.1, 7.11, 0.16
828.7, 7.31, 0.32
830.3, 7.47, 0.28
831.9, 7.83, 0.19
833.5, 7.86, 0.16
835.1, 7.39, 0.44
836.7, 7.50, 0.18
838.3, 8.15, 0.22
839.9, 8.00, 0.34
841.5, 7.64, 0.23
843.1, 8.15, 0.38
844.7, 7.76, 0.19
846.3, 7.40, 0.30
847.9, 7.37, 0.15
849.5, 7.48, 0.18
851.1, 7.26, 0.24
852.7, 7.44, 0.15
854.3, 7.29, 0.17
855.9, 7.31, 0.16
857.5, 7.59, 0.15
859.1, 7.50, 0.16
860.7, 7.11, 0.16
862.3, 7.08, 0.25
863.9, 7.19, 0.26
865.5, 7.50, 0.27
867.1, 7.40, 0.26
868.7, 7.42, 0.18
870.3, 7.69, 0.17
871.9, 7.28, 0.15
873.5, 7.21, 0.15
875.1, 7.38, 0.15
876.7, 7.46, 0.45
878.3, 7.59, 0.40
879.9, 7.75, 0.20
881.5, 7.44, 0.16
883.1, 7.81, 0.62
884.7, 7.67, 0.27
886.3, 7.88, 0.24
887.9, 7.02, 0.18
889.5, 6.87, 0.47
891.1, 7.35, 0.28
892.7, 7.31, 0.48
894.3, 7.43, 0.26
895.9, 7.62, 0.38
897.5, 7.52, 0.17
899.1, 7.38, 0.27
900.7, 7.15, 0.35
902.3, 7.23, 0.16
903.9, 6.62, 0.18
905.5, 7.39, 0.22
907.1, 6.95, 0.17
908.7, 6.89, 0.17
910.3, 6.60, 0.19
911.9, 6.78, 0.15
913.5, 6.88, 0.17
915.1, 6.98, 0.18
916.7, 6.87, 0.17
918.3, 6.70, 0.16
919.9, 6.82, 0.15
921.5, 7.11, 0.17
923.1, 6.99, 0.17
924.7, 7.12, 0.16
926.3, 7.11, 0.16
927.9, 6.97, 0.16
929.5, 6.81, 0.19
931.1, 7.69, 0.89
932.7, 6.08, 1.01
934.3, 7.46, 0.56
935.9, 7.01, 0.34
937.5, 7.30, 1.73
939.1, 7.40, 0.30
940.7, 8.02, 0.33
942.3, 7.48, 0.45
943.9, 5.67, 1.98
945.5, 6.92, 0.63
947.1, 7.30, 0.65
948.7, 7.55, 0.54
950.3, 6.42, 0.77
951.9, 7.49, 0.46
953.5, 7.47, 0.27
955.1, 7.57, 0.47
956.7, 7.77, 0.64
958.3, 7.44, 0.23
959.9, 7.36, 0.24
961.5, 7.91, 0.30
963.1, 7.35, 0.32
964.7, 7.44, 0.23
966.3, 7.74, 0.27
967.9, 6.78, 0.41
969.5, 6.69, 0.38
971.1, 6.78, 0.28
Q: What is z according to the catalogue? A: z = 0.27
